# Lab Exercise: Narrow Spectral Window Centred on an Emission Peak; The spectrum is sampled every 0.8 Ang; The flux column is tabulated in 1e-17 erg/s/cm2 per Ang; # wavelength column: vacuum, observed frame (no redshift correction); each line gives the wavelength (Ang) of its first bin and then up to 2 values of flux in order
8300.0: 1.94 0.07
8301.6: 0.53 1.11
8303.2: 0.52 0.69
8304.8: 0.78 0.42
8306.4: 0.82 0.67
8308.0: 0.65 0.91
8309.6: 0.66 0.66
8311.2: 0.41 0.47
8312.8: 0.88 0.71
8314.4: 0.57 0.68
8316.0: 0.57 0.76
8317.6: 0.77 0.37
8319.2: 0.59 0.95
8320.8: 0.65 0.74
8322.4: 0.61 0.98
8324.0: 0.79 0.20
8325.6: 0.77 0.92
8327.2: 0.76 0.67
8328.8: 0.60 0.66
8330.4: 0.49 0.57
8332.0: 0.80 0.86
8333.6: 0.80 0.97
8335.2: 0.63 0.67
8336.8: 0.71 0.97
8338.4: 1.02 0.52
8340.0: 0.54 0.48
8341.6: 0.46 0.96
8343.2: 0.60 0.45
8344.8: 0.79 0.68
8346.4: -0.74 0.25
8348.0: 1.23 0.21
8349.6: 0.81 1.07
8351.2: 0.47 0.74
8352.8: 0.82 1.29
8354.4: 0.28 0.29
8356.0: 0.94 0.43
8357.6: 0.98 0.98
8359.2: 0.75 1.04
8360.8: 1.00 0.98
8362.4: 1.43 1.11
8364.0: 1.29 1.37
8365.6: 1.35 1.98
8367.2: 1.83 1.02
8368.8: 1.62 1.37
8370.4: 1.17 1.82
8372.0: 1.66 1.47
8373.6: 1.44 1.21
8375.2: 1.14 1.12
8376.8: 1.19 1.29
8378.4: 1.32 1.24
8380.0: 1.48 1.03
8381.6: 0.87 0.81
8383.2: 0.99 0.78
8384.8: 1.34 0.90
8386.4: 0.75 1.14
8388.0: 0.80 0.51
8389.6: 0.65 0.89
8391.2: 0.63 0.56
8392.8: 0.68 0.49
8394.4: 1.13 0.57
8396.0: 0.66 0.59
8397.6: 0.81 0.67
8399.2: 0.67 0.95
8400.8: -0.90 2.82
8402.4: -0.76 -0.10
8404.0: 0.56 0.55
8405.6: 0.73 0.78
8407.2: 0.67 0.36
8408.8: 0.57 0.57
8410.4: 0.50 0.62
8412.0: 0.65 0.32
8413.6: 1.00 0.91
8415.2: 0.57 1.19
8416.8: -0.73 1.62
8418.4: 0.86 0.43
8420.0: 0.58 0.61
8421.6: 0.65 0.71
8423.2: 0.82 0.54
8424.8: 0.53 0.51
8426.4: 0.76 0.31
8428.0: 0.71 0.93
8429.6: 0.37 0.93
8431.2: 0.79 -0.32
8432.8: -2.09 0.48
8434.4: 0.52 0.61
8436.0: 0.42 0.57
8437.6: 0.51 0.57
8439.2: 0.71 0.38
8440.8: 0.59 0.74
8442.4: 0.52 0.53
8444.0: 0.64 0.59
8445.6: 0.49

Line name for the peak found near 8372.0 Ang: [O III] 5007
